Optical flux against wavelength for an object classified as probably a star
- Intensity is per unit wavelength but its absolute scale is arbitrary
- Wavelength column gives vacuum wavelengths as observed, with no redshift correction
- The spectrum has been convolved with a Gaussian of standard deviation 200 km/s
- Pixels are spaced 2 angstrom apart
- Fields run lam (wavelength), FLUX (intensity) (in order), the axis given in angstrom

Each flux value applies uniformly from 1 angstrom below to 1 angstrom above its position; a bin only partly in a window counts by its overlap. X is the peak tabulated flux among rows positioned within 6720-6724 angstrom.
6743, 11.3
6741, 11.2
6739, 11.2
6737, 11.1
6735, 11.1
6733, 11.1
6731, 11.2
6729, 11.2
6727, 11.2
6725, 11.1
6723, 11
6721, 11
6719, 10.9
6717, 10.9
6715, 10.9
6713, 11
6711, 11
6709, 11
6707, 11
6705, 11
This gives 11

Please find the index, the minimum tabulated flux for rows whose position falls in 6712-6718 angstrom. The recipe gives 10.9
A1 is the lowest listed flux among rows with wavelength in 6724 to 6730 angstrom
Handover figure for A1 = 11.1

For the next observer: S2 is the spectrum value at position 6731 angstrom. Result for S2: 11.2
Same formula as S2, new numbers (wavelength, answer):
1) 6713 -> 11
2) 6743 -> 11.3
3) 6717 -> 10.9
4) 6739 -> 11.2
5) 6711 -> 11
